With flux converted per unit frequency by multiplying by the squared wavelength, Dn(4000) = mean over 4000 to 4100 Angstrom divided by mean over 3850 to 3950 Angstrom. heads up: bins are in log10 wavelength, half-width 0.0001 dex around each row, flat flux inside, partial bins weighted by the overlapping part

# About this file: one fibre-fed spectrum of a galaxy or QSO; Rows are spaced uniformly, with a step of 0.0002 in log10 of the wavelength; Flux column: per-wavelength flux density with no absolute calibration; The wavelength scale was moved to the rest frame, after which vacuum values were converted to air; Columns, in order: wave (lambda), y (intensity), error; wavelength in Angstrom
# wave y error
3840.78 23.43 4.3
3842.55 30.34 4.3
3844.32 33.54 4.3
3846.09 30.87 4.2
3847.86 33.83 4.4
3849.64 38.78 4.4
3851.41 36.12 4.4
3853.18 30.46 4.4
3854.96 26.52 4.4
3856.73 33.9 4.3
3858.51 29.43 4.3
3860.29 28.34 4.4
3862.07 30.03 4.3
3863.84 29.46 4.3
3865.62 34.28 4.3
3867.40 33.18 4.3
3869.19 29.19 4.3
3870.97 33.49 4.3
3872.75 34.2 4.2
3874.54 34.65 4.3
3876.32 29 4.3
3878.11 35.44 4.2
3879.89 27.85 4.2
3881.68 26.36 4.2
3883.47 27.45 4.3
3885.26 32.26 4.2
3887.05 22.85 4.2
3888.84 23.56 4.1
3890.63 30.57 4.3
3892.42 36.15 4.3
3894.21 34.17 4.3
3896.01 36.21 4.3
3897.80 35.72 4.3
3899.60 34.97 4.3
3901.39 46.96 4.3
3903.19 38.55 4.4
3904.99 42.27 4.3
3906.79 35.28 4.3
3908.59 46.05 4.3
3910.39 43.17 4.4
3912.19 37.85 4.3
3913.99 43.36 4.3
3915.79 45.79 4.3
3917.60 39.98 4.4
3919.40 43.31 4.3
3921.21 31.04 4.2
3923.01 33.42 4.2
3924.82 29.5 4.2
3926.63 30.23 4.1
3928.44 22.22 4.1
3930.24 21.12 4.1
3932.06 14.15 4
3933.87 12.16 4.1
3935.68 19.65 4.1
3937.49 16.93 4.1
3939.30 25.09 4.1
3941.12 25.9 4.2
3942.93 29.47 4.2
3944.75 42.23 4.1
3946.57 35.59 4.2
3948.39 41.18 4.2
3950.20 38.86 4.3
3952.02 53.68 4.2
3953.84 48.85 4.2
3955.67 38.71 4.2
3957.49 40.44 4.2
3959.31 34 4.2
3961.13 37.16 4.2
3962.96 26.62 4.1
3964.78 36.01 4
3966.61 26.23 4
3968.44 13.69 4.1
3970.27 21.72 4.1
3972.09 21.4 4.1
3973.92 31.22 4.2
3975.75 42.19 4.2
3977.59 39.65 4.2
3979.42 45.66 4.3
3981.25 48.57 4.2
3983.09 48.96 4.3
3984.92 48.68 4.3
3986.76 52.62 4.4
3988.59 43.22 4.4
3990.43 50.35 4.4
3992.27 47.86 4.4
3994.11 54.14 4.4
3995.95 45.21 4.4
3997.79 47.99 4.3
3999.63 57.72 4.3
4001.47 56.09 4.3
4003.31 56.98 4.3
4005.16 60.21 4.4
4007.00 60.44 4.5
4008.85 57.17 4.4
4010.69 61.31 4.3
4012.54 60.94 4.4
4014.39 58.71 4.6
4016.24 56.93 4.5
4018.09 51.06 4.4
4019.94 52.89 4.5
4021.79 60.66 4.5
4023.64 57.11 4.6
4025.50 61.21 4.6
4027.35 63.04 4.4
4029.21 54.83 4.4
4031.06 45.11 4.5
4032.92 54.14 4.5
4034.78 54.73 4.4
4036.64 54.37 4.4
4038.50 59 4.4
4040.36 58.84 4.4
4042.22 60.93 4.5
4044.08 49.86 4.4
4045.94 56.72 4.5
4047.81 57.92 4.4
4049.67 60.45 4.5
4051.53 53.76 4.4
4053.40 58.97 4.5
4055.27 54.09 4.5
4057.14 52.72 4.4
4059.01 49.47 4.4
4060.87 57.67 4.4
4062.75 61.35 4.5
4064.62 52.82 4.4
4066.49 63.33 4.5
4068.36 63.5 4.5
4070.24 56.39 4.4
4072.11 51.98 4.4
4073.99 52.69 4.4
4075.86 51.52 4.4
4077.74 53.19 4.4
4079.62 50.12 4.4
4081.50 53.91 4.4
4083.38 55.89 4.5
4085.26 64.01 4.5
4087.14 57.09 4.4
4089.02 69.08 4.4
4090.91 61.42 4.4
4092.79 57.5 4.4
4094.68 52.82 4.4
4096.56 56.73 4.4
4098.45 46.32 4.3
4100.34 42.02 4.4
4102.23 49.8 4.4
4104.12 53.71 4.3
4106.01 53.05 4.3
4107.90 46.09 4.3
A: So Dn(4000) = 1.9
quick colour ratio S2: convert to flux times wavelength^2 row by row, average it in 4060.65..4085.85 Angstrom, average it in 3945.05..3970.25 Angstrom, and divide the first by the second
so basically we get 1.66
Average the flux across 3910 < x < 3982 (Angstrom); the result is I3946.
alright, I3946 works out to 33.1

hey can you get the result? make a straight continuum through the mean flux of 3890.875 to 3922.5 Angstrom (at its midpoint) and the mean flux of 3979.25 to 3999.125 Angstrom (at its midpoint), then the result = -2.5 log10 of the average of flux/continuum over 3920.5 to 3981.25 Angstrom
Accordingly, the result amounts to 0.379 mag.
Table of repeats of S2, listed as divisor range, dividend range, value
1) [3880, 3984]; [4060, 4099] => 1.81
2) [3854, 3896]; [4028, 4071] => 2.00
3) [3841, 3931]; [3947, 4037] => 1.50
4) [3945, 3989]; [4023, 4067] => 1.53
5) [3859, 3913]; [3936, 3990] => 1.12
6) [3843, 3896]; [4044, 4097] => 2.00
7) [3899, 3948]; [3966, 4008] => 1.40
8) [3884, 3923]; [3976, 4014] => 1.48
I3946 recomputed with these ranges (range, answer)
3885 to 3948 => 32.6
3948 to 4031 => 47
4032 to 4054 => 56.6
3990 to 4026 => 55.8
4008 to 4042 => 56.9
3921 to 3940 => 22.9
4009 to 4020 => 57.3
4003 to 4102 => 56.3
